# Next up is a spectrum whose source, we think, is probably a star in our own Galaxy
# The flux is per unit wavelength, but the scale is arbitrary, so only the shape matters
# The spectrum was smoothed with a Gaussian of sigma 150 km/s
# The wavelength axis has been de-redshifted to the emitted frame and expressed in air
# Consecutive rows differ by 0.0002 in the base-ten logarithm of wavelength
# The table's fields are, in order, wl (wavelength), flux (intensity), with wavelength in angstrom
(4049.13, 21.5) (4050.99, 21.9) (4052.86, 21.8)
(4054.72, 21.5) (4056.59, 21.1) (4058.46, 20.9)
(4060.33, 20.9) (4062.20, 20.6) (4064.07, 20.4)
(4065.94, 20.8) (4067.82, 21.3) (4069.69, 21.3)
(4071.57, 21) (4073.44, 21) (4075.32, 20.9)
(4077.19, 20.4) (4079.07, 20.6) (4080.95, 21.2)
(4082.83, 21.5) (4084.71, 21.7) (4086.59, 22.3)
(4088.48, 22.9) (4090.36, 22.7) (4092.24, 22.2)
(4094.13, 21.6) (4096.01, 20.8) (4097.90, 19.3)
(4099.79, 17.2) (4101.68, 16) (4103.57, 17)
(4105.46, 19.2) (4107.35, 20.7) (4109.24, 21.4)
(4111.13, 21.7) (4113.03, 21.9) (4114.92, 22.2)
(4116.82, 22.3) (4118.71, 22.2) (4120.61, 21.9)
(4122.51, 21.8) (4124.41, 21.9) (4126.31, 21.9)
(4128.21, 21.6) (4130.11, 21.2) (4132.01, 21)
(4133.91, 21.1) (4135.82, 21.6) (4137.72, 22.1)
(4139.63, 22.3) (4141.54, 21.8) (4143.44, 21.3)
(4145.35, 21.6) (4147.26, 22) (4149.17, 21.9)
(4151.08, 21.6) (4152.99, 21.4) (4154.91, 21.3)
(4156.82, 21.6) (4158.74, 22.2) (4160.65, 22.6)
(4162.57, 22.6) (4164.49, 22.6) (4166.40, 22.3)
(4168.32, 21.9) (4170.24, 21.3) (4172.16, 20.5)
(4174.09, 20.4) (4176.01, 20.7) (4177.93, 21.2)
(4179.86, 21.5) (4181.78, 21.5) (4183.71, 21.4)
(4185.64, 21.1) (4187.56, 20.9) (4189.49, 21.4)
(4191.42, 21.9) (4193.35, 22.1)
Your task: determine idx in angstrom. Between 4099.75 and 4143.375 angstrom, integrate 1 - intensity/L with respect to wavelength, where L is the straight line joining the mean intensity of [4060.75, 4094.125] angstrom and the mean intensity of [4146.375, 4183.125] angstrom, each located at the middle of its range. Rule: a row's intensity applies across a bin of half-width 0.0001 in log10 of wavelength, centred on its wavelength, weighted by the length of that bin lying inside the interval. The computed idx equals 0.9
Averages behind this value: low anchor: 21.3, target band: 21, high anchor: 21.6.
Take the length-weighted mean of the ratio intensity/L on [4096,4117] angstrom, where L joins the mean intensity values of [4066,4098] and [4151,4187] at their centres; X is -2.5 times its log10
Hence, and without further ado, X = 0.083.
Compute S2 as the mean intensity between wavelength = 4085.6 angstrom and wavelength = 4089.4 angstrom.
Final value 22.6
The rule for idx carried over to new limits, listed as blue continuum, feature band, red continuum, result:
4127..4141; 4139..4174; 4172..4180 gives -1.0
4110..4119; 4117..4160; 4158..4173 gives 0.6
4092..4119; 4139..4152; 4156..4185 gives -0.4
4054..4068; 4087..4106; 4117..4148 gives 1.2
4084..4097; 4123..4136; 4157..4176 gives 0.2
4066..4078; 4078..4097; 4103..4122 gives -0.6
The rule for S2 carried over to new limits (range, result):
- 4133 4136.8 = 21.4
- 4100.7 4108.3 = 18.2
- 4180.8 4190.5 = 21.3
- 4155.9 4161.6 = 22.1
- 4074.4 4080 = 20.7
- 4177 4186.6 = 21.3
